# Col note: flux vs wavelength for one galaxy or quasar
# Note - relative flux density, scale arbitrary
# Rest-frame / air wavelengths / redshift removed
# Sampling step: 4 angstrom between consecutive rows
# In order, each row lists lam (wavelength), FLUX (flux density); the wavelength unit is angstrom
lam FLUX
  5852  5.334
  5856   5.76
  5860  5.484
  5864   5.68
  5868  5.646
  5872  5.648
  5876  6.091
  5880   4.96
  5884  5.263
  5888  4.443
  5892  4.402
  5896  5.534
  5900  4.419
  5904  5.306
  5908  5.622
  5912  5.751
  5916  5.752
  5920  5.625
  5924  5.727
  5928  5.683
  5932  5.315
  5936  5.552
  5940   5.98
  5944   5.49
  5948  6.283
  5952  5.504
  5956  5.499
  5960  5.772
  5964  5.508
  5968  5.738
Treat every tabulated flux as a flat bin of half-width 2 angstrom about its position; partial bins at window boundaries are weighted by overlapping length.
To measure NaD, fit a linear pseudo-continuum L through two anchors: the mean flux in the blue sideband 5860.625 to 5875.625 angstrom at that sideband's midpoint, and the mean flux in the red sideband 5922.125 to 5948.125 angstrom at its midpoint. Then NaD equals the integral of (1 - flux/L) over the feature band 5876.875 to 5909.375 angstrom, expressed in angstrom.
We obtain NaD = 3.8 angstrom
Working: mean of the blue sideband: 5.69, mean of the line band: 5.02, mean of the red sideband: 5.68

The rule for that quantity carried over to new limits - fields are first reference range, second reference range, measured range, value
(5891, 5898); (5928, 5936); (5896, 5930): -1.50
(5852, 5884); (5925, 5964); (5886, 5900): 2.16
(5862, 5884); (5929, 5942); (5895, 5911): 1.04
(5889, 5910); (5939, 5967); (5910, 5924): -1.23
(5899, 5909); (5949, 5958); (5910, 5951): -2.55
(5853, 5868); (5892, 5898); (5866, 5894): 0.83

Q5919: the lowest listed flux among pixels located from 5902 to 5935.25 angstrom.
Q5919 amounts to 5.306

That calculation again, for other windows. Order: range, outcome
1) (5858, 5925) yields 4.402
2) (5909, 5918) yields 5.751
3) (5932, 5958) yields 5.315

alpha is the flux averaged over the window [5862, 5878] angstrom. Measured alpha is 5.77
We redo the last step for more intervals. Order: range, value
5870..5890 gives 5.28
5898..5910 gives 5.12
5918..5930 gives 5.68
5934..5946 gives 5.67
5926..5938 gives 5.52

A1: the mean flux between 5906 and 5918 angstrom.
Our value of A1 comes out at 5.71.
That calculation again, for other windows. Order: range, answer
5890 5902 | 4.79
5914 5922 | 5.69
